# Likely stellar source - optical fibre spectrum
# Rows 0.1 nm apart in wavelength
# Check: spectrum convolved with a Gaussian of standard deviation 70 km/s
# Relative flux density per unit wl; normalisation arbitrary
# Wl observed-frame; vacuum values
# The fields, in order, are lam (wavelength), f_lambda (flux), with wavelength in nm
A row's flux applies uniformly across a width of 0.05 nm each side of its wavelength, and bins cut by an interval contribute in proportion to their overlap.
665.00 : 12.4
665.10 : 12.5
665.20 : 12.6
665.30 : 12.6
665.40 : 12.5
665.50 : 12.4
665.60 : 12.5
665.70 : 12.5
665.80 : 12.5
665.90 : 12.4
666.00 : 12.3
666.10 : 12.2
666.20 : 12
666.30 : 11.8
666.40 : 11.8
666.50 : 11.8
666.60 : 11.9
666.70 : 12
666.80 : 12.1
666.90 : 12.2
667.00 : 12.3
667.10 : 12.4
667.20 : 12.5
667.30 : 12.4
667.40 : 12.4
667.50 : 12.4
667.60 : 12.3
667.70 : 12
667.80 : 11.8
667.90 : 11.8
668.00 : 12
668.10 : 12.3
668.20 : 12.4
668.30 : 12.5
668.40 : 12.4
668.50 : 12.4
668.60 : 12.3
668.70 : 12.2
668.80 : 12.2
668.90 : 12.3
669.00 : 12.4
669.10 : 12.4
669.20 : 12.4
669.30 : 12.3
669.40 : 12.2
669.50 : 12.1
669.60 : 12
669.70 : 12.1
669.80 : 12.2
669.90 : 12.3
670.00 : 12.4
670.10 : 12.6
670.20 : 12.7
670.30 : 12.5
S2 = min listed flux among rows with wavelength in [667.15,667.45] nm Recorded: 12.4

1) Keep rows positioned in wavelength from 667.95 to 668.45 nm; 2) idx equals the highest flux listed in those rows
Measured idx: 12.5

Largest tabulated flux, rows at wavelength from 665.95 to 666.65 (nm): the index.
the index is 12.3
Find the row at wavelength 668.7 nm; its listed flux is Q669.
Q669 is 12.2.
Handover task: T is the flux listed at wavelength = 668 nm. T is 12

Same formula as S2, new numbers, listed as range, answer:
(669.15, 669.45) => 12.2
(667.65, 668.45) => 11.8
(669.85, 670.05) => 12.3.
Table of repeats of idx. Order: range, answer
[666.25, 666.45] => 11.8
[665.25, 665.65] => 12.6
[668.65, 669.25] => 12.4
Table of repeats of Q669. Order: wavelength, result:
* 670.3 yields 12.5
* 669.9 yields 12.3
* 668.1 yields 12.3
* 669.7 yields 12.1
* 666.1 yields 12.2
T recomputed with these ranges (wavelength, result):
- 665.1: 12.5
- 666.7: 12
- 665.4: 12.5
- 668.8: 12.2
